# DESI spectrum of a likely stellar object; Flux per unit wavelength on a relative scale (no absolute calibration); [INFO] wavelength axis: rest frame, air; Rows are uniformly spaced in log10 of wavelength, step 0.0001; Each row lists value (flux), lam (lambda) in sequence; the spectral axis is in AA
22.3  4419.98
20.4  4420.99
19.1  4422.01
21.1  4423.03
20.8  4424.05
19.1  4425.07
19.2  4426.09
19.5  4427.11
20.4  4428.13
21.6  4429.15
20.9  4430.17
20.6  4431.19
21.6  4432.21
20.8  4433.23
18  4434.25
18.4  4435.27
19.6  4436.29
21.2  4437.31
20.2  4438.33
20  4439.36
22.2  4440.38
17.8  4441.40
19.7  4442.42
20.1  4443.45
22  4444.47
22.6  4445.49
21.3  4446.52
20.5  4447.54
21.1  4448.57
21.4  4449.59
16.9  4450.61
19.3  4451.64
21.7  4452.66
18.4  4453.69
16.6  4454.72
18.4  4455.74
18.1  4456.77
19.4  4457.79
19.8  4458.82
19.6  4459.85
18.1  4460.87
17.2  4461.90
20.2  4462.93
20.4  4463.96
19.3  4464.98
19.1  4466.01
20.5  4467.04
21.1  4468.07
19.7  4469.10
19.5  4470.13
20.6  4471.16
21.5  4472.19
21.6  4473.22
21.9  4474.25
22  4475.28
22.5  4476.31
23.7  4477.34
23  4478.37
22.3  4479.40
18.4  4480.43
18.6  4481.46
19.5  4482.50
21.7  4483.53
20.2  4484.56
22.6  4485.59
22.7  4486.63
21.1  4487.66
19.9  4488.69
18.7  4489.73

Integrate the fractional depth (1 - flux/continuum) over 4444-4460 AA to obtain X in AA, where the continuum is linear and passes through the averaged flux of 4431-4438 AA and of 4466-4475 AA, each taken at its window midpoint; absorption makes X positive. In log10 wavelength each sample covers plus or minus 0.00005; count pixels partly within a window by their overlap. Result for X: 0.43 AA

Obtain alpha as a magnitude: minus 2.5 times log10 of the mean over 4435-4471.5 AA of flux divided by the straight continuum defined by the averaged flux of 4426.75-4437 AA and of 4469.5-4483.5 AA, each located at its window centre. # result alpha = 0.05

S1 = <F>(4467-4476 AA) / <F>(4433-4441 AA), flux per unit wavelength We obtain 1.05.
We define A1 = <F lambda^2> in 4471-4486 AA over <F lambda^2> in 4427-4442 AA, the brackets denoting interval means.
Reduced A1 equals 1.08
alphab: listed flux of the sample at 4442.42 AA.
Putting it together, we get 19.7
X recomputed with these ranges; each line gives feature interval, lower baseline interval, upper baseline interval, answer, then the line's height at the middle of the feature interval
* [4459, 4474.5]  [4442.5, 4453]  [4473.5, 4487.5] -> 0.8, 21.1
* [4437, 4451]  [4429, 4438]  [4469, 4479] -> 0.1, 20.6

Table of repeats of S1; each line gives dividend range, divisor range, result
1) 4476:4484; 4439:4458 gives 1.07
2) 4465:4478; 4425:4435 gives 1.05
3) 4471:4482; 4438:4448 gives 1.04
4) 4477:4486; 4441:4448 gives 1.02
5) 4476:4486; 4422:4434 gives 1.04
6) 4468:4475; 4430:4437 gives 1.04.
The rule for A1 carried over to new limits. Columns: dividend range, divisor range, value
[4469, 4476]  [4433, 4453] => 1.06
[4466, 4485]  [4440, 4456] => 1.06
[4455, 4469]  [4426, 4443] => 0.97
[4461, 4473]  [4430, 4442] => 1.00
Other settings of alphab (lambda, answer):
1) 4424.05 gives 20.8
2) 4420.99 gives 20.4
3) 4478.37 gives 23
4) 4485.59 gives 22.6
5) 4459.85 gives 19.6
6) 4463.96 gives 20.4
